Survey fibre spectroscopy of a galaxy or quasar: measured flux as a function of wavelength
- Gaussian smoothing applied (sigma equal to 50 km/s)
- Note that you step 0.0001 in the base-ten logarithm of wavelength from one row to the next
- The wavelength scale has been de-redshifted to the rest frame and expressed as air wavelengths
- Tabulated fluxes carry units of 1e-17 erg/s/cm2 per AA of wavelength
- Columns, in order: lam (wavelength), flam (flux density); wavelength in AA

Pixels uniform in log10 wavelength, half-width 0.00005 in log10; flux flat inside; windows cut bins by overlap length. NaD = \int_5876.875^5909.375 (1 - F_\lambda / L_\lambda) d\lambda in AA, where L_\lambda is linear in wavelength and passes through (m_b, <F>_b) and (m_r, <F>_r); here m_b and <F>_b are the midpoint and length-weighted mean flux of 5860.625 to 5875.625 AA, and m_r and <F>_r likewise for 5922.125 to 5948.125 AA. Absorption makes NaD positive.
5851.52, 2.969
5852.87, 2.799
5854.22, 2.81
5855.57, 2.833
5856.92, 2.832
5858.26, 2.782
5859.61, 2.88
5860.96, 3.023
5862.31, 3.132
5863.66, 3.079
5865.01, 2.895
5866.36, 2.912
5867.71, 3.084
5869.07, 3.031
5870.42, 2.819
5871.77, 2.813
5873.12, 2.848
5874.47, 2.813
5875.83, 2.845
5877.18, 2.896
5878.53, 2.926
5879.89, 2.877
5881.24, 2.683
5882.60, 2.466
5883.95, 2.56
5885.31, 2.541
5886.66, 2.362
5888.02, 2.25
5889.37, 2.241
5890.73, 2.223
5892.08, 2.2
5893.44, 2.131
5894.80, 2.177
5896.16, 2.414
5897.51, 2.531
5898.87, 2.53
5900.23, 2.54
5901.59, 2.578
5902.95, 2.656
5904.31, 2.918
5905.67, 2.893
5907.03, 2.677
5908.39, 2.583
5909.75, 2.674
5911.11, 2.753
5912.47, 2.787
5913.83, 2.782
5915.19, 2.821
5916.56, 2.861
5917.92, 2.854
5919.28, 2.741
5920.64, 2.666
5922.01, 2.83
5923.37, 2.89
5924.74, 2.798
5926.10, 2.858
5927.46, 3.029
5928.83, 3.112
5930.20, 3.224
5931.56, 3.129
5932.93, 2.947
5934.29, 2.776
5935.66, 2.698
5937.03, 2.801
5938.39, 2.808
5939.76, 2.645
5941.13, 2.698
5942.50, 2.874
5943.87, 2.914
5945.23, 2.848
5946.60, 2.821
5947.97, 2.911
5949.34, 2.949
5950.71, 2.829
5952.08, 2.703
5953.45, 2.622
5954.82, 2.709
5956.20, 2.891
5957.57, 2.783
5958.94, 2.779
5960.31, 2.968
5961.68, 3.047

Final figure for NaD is 4.3 AA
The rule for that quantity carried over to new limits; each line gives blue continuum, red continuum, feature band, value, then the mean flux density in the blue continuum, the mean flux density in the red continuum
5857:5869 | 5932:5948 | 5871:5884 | 0.69 AA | 2.97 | 2.81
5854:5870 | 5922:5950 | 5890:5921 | 3.21 AA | 2.94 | 2.89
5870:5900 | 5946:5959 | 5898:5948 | -2.15 AA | 2.55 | 2.8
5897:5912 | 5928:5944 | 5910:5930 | -0.52 AA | 2.67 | 2.88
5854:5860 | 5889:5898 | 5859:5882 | -2.57 AA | 2.83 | 2.27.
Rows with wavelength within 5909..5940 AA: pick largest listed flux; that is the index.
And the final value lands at 3.224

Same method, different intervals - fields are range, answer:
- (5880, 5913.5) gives 2.918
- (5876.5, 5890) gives 2.926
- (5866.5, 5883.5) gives 3.084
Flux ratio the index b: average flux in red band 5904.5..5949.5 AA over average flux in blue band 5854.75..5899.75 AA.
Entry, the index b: 1.06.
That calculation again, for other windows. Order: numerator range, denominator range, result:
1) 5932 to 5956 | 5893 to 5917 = 1.07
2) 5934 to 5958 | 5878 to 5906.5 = 1.11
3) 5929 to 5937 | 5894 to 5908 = 1.14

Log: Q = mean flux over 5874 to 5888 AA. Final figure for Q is 2.67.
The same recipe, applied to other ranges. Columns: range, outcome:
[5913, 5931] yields 2.88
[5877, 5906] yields 2.52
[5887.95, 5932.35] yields 2.68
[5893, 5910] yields 2.56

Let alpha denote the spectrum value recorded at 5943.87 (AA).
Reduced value 2.914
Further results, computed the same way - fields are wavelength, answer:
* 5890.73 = 2.223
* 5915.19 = 2.821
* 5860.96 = 3.023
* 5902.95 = 2.656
